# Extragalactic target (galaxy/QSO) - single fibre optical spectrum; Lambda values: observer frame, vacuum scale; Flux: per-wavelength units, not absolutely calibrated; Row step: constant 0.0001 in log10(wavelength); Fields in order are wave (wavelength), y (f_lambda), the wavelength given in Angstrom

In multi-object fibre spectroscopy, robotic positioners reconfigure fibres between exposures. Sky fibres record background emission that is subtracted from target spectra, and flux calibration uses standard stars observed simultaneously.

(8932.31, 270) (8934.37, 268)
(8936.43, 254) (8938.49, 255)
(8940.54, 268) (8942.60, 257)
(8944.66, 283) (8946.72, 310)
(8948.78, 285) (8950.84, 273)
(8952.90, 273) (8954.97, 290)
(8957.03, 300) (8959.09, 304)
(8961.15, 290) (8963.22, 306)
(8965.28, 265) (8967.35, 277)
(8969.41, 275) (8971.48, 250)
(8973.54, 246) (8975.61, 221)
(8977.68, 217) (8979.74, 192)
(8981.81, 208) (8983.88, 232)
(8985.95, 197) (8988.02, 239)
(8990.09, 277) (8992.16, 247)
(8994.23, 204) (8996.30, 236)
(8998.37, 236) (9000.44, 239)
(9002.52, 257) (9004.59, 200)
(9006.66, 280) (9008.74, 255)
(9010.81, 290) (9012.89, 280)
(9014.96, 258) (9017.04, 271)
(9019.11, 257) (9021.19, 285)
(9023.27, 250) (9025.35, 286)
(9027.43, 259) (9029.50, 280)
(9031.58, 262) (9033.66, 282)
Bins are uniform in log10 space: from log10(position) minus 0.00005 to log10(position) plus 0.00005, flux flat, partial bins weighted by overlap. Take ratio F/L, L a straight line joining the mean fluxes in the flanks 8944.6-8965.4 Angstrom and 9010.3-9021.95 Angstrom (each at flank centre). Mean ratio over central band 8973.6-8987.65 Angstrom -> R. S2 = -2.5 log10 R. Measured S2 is 0.299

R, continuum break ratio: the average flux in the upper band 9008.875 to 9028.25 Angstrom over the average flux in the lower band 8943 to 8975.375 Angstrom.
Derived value 1.0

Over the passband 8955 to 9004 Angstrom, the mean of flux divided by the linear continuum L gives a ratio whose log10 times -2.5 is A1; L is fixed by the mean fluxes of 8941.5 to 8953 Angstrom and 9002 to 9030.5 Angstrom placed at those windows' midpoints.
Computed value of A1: 0.10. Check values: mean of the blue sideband 281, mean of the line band 249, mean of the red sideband 265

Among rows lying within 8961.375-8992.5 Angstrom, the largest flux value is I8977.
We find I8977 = 306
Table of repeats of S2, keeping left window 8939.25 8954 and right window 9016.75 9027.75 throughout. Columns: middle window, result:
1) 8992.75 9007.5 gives 0.15 mag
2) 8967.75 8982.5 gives 0.18 mag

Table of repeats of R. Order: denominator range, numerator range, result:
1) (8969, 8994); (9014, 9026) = 1.15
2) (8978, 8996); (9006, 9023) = 1.20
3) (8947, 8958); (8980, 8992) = 0.80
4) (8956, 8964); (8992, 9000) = 0.77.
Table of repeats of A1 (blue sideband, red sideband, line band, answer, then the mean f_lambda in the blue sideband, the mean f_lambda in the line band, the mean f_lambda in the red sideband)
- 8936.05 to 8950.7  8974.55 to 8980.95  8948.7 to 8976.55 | -0.16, 274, 275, 210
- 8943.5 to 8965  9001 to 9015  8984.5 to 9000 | 0.15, 290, 234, 259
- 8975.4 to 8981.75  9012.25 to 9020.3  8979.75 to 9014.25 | -0.02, 208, 241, 266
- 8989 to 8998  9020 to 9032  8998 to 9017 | -0.01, 241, 256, 271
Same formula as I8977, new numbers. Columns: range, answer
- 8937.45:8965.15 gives 310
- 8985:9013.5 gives 290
